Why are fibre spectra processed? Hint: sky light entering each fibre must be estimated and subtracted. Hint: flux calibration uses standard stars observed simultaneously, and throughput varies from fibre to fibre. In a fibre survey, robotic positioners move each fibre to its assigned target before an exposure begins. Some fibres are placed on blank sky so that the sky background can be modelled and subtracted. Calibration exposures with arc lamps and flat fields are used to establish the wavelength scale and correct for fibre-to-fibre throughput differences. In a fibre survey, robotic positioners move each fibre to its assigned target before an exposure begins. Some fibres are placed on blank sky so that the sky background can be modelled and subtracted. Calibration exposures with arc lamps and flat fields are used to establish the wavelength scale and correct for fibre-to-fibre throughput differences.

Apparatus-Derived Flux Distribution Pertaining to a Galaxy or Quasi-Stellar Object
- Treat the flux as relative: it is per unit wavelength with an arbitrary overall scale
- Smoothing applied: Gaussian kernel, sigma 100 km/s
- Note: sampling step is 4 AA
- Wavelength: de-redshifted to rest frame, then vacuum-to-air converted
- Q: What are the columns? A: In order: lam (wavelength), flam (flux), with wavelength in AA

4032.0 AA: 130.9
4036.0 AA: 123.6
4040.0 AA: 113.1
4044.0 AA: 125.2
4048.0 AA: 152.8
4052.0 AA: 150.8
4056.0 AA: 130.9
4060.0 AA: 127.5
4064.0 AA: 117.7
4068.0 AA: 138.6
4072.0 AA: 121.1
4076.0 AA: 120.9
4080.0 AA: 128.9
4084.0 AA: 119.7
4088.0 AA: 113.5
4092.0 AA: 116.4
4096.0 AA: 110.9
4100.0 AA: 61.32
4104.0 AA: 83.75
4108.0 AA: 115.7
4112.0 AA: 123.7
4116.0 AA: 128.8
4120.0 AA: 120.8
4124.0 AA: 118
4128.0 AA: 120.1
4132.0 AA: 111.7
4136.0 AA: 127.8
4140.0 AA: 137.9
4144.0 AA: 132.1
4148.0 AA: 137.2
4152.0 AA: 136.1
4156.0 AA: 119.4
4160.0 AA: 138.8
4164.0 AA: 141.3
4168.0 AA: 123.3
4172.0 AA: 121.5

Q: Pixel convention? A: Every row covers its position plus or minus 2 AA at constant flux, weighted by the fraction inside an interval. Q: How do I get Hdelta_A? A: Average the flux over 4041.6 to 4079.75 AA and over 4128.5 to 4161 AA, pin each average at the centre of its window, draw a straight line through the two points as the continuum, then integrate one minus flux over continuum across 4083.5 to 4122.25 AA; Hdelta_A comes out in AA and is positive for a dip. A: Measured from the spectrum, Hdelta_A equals 6.3 AA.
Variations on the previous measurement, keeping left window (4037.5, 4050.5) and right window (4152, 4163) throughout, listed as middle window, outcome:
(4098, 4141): 6.0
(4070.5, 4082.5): 0.7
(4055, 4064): 0.3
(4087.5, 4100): 2.5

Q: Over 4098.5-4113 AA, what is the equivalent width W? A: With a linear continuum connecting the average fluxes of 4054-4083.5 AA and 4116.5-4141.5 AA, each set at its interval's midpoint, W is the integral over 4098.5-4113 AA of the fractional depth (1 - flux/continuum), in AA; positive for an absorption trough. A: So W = 3.34 AA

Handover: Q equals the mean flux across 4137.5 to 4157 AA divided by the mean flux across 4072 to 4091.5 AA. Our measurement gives 1.10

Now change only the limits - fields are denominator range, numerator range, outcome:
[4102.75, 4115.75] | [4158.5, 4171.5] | 1.19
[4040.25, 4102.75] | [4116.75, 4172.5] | 1.05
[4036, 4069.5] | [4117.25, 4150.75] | 0.96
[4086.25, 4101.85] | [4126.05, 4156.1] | 1.27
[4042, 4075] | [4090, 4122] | 0.81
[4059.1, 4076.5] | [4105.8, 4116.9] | 0.97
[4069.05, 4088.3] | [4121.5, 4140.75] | 1.00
